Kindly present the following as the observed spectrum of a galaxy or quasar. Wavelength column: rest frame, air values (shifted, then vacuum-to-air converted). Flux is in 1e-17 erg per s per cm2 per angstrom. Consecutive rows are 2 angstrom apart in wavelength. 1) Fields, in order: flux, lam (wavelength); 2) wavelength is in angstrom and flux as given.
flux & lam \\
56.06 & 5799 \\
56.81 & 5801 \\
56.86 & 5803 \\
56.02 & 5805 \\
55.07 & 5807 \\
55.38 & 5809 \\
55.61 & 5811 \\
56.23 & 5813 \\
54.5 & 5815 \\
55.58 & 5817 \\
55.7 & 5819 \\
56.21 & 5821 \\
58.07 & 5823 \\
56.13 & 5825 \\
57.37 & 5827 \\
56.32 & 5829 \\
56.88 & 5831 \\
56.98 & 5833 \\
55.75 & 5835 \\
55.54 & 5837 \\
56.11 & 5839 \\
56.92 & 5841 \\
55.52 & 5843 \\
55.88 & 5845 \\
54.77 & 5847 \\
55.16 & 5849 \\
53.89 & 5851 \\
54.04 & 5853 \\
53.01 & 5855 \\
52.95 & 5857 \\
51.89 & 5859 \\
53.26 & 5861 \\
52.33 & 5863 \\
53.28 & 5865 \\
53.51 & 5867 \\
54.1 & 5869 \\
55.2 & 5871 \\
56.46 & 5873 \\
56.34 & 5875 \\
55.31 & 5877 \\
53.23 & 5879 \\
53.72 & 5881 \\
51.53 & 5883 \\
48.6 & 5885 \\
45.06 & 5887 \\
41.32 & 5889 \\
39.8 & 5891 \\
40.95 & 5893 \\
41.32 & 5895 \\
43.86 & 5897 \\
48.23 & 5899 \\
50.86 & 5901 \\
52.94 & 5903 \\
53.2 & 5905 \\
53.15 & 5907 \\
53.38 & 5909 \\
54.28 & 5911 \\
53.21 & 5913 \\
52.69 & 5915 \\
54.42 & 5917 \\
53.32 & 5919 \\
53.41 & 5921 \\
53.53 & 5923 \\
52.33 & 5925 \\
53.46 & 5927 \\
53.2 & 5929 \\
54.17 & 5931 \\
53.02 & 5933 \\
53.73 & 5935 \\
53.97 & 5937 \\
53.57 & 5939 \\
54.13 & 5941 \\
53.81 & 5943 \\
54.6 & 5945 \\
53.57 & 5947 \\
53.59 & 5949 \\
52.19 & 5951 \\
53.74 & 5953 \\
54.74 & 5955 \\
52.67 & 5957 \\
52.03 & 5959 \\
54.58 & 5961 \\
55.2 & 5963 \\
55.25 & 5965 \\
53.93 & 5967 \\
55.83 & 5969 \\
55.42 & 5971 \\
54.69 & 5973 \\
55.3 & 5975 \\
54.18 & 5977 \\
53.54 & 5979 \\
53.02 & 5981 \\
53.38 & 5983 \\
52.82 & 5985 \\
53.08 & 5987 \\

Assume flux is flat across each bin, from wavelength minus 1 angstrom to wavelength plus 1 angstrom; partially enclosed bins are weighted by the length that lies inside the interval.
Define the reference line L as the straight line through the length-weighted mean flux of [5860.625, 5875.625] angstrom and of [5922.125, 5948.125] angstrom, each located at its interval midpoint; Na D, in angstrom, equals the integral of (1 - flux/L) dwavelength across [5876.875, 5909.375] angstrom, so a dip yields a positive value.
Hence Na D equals 3.43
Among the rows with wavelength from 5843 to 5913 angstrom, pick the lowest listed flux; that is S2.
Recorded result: 39.8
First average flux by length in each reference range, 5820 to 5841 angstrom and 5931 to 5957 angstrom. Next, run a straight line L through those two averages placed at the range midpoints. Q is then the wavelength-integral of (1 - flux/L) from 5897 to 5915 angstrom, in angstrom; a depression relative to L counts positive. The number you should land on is 0.9 angstrom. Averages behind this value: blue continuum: 56.6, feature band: 51.9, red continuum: 53.7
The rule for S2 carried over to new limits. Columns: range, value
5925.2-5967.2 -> 52.03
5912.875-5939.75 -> 52.33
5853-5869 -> 51.89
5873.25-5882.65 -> 53.23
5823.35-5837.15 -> 55.54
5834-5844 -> 55.52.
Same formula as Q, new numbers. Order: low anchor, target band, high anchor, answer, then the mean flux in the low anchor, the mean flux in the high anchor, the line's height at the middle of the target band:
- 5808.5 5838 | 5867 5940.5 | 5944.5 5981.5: 4.7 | 56.2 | 54.1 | 55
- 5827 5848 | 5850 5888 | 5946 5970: 1.7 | 56.1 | 53.9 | 55.6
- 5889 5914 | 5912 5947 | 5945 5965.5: -1.6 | 48.5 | 53.8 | 51.2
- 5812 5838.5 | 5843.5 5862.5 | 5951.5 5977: 0.7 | 56.2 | 54.4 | 55.9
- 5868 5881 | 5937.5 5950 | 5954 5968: 0.1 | 55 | 54.1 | 54.2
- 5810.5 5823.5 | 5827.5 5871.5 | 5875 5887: -0.6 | 55.9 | 52.2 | 54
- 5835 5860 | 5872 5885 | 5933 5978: 0.1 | 54.7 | 54.1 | 54.5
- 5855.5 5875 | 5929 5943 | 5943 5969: 0.0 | 53.8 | 53.9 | 53.9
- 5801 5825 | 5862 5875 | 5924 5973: 0.2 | 56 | 53.9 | 55.1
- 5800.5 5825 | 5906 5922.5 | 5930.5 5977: 0.3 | 56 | 54.1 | 54.6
